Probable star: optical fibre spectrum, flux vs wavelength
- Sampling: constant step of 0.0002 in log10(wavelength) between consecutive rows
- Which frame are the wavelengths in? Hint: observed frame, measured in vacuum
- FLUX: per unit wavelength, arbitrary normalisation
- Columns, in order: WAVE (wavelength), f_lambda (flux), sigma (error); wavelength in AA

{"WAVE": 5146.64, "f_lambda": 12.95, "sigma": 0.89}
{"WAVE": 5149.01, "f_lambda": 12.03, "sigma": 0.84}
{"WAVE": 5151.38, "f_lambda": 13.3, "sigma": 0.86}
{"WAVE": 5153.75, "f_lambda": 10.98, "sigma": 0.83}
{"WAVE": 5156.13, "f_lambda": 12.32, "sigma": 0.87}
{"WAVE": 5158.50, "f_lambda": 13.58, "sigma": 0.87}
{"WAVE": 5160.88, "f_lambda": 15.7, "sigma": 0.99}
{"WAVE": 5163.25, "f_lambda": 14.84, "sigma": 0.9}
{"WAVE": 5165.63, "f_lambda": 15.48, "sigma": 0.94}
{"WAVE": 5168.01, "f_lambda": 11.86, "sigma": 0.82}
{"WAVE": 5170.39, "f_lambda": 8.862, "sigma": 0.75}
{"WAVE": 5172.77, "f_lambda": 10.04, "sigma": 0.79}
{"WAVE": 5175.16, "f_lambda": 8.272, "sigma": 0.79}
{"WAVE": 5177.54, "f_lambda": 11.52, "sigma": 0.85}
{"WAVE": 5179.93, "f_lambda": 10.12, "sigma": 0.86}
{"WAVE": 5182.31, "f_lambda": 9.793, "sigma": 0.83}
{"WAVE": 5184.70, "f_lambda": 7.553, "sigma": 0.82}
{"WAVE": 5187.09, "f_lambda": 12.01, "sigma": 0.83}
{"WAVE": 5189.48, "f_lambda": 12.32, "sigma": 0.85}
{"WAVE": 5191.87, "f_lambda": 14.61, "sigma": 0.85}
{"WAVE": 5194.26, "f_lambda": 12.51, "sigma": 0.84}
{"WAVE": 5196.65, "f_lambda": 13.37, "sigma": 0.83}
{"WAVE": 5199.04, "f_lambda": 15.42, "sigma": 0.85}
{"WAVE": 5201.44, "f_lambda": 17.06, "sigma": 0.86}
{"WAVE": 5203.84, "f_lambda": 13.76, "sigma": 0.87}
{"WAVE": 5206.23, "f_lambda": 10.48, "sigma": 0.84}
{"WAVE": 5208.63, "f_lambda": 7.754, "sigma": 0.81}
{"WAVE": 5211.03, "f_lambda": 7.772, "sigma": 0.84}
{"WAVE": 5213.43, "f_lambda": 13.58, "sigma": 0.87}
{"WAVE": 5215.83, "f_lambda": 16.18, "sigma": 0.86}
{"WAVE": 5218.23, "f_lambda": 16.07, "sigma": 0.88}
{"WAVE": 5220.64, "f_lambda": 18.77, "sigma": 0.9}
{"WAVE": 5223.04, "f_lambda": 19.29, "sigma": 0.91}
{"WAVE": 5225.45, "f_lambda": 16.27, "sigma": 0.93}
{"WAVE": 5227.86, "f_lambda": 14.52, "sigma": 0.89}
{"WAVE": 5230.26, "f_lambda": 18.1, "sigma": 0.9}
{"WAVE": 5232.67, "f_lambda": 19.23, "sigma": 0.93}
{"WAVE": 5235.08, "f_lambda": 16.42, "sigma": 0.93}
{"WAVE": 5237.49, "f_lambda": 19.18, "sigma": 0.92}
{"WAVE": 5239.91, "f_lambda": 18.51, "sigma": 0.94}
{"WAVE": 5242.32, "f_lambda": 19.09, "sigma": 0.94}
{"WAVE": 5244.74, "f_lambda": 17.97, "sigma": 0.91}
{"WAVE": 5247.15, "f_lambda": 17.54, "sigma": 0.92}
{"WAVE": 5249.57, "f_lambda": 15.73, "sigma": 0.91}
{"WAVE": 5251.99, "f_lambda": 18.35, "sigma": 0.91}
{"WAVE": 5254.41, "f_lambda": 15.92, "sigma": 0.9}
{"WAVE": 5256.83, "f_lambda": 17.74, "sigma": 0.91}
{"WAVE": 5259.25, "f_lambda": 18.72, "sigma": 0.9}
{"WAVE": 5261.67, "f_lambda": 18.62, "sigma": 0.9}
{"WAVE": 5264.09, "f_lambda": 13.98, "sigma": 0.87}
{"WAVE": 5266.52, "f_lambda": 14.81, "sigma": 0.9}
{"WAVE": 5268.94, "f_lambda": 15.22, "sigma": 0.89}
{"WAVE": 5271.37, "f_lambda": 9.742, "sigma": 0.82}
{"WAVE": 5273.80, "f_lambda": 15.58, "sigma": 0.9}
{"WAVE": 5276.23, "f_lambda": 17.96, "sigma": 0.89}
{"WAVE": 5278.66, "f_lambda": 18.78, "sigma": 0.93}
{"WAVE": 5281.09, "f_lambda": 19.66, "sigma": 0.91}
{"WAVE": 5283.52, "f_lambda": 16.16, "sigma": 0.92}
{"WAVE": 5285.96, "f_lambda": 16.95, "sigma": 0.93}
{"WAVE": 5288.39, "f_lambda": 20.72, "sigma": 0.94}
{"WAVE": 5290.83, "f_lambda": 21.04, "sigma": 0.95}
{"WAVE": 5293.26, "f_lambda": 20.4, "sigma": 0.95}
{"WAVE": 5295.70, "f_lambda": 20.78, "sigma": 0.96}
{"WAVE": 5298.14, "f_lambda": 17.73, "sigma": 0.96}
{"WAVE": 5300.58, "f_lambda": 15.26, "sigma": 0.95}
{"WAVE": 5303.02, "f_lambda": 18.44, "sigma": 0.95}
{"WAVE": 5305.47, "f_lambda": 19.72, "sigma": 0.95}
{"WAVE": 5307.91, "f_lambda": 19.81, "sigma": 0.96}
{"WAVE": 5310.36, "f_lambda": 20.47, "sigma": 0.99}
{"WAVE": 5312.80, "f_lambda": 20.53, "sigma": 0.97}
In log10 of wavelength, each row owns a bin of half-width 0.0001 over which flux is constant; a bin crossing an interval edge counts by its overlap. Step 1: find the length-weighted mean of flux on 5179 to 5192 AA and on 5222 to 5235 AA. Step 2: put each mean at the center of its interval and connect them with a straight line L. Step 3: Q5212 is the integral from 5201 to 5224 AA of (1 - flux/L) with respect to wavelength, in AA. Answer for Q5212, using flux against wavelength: 1.66 AA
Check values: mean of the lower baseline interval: 10.8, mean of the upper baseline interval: 17.4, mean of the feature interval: 13.9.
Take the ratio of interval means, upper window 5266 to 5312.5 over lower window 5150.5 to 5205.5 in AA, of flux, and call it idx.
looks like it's 1.45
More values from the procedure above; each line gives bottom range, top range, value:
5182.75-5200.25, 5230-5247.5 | 1.47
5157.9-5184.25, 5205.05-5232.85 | 1.26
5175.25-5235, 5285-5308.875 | 1.40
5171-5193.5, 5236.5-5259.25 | 1.67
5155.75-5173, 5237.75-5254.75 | 1.36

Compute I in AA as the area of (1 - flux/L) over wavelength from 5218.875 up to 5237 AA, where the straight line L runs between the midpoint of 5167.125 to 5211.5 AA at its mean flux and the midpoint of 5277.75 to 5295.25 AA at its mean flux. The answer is -3.85 AA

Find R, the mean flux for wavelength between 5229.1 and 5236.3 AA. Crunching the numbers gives 17.9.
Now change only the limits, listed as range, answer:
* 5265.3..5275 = 13.8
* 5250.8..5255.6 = 17.1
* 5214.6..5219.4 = 16.1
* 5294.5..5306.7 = 18.4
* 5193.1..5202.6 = 14.6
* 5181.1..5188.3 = 9.79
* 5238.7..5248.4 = 18.3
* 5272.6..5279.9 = 17.5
